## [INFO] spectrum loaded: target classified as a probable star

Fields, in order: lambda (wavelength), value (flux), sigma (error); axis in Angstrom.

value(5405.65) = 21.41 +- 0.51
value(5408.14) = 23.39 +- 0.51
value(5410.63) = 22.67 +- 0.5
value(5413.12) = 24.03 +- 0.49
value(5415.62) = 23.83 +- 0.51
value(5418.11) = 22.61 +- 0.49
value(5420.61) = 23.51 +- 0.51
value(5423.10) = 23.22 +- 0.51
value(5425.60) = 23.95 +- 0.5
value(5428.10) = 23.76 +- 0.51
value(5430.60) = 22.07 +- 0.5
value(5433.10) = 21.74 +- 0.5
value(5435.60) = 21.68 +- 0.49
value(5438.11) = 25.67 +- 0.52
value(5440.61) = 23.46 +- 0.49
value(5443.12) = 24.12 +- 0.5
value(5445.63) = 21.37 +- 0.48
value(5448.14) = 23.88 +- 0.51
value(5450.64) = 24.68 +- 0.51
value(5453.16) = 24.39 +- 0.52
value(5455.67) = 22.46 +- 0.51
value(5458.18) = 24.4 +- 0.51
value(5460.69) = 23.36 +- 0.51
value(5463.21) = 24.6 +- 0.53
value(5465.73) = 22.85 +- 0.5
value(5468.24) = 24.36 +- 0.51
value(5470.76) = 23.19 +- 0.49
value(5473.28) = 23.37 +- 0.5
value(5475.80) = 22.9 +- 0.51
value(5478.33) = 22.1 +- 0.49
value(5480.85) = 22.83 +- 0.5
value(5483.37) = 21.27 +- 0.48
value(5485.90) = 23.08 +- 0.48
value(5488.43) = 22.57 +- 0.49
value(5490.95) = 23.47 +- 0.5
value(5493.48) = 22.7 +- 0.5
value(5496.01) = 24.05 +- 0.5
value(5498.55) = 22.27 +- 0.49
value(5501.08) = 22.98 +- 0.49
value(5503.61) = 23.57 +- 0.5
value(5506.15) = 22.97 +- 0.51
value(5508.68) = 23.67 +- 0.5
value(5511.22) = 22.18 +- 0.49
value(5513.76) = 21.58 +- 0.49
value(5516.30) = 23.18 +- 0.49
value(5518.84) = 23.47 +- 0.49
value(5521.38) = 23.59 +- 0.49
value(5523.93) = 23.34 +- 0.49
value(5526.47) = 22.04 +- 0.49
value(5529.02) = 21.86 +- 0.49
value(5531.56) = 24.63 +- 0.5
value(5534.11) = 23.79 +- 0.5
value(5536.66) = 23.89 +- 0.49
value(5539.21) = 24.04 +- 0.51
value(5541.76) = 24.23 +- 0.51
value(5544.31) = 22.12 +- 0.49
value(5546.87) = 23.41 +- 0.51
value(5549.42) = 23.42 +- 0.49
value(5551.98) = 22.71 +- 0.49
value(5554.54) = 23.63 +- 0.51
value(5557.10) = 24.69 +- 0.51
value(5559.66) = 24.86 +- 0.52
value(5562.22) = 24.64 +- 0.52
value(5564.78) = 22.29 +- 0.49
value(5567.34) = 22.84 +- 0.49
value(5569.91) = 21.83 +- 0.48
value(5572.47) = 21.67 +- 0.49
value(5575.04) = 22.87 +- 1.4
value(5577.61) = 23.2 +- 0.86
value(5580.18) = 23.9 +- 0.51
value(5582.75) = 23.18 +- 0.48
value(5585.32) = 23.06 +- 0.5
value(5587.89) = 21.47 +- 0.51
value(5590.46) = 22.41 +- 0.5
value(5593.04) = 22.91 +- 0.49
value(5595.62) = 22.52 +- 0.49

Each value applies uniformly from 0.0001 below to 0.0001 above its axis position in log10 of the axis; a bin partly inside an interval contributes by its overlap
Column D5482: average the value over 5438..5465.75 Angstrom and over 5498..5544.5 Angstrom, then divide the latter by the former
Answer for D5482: 0.98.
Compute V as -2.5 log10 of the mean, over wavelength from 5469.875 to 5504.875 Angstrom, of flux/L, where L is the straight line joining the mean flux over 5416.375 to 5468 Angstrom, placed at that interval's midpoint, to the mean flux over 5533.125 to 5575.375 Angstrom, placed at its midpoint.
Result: 0.02 mag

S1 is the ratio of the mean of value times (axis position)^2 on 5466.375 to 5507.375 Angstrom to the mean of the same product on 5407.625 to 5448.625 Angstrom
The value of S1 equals 1.0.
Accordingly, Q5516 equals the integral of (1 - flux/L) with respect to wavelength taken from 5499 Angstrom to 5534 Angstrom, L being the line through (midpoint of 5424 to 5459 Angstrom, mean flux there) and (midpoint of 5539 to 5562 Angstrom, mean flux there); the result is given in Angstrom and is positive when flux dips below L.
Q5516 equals 0.9 Angstrom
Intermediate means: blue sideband 23.4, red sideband 23.7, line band 23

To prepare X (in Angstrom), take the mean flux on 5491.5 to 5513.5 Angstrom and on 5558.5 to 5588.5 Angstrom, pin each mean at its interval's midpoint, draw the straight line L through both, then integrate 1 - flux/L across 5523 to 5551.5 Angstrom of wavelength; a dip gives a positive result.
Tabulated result -0.40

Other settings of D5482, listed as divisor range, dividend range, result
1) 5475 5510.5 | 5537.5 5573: 1.02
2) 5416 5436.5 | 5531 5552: 1.03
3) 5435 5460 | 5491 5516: 0.97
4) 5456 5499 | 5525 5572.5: 1.01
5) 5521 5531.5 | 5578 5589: 1.00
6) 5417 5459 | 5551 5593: 0.99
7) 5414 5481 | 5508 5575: 0.99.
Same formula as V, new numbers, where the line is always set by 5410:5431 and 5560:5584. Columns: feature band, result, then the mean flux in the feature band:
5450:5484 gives 0.00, 23.4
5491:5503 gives 0.01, 23.1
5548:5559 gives -0.03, 23.7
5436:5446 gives -0.02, 23.7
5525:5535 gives 0.00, 23.1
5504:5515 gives 0.02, 22.7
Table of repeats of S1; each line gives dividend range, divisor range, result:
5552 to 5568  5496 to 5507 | 1.05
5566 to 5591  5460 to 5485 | 1.02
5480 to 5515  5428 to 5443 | 1.01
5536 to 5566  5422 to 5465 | 1.05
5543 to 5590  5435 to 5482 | 1.02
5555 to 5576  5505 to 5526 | 1.03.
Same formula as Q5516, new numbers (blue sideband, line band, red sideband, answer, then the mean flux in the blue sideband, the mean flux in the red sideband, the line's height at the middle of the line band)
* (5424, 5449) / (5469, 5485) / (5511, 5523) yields 0.2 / 23.2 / 22.9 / 23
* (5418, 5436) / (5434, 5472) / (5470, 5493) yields -1.3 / 22.9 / 22.7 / 22.8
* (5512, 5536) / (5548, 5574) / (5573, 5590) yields -0.4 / 23.1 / 22.9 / 22.9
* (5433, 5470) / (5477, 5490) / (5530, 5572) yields 0.6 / 23.6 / 23.5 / 23.6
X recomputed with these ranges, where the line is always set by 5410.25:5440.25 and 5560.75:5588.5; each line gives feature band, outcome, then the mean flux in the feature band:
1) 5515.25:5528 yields -0.1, 23.1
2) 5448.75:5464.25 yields -0.5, 24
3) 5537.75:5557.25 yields -0.5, 23.5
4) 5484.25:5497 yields 0.0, 23.1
